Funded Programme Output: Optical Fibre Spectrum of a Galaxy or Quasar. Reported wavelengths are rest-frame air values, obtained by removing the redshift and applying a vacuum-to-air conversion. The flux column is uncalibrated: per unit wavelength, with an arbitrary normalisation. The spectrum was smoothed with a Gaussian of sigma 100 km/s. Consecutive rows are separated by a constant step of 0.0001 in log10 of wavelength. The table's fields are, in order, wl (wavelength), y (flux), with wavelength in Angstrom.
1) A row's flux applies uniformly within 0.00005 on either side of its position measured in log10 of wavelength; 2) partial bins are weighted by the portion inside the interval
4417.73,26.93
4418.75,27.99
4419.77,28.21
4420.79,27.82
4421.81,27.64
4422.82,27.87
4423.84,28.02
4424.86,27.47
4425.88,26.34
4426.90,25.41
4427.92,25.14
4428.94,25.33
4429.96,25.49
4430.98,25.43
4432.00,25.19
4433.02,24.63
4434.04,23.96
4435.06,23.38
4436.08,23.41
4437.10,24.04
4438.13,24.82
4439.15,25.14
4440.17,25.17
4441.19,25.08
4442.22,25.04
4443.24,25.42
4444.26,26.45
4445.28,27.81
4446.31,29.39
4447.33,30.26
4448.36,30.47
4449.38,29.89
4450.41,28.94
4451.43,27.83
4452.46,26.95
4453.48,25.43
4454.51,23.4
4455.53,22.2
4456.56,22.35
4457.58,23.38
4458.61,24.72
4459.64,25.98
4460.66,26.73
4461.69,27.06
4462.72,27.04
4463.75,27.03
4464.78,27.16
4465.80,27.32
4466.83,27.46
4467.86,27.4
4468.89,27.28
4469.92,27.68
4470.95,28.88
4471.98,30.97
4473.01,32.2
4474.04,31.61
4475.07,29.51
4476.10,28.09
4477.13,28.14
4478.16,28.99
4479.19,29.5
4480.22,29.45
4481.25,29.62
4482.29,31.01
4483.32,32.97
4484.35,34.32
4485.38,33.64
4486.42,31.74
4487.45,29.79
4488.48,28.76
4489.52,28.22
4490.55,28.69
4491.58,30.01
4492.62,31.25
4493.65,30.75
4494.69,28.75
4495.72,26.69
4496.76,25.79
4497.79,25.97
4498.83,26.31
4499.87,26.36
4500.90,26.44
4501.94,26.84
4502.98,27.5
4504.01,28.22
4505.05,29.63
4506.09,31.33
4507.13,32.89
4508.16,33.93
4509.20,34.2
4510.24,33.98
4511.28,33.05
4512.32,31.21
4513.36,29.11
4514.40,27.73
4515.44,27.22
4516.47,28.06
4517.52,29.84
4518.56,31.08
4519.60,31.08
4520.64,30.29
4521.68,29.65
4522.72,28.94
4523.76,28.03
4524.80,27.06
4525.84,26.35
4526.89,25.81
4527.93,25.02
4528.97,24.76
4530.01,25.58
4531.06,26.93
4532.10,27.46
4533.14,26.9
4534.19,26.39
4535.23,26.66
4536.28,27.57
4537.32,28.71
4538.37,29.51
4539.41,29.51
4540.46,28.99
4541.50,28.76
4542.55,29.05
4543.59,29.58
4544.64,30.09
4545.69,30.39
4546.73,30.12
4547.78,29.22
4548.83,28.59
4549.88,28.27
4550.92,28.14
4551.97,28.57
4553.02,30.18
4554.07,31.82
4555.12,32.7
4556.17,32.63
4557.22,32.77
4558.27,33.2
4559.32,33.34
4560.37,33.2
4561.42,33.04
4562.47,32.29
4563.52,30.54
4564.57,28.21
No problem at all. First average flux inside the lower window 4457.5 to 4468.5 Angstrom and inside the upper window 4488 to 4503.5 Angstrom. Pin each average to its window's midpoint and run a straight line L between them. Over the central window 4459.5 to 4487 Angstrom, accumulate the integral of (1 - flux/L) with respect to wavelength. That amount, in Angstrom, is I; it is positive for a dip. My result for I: -2.29 Angstrom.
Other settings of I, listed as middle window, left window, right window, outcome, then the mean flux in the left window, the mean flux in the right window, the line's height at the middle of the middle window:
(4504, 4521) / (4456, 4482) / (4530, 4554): -1.5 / 27.8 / 28.6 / 28.3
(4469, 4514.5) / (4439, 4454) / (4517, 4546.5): -3.3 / 27.3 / 28.2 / 27.8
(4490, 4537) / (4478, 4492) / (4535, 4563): 2.8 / 30.5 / 30.3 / 30.4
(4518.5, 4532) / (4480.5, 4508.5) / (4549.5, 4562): 1.3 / 29.5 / 31.5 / 30.5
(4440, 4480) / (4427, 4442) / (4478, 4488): 1.0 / 24.7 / 31.2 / 28.1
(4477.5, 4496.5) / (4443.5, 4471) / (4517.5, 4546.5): -1.9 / 26.9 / 28.2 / 27.4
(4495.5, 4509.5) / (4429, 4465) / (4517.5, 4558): -0.5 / 25.9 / 28.8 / 27.7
